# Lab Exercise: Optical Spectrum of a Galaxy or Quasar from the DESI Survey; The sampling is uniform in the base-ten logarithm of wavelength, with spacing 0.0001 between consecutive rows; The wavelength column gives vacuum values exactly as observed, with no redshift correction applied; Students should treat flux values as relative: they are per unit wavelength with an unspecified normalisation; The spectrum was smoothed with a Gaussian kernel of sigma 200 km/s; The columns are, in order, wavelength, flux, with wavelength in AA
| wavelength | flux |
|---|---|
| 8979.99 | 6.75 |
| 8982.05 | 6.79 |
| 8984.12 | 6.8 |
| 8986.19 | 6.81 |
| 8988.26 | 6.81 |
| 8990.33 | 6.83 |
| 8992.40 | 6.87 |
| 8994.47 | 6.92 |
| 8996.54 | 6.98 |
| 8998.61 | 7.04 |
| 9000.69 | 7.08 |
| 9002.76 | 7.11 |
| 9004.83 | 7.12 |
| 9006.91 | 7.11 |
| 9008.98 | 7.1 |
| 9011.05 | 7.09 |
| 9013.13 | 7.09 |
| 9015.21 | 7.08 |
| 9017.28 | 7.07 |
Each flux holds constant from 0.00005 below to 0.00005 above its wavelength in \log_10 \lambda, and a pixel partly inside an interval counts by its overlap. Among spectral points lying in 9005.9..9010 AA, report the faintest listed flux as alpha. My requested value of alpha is 7.1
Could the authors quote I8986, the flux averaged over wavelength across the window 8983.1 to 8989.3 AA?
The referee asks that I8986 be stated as 6.8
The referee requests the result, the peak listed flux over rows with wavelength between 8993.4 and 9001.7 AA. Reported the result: 7.08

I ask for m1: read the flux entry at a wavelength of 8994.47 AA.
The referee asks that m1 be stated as 6.92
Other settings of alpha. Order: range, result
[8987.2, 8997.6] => 6.81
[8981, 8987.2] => 6.79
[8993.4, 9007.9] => 6.92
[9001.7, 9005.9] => 7.11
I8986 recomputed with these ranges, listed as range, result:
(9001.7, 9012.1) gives 7.11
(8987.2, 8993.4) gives 6.84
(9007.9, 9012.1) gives 7.1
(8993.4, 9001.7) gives 7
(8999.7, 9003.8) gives 7.11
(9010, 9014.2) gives 7.08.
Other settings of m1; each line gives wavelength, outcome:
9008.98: 7.1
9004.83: 7.12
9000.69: 7.08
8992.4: 6.87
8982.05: 6.79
